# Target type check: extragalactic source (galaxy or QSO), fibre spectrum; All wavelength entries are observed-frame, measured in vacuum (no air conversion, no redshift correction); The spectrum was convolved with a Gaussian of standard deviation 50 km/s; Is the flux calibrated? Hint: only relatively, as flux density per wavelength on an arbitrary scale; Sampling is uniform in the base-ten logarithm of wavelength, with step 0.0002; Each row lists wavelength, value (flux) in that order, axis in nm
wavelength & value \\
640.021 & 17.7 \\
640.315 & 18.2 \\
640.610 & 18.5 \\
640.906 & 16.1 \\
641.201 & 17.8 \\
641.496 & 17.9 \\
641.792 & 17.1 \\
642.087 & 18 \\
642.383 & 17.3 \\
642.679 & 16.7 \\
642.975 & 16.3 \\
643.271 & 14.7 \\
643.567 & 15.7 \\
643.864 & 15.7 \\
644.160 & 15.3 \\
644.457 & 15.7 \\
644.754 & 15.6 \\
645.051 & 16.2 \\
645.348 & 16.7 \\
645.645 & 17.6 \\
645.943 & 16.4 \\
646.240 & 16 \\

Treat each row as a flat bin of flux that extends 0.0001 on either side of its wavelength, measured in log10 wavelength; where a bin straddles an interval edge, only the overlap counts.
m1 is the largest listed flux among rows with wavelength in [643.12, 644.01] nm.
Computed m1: 15.7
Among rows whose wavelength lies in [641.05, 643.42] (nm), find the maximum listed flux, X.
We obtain 18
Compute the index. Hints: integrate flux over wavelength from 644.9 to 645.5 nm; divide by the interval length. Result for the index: 16.5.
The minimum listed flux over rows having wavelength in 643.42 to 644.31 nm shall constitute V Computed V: 15.3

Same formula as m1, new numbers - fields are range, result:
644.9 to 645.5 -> 16.7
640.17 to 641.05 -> 18.5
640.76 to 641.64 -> 17.9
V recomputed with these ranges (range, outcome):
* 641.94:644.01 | 14.7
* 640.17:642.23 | 16.1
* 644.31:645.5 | 15.6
